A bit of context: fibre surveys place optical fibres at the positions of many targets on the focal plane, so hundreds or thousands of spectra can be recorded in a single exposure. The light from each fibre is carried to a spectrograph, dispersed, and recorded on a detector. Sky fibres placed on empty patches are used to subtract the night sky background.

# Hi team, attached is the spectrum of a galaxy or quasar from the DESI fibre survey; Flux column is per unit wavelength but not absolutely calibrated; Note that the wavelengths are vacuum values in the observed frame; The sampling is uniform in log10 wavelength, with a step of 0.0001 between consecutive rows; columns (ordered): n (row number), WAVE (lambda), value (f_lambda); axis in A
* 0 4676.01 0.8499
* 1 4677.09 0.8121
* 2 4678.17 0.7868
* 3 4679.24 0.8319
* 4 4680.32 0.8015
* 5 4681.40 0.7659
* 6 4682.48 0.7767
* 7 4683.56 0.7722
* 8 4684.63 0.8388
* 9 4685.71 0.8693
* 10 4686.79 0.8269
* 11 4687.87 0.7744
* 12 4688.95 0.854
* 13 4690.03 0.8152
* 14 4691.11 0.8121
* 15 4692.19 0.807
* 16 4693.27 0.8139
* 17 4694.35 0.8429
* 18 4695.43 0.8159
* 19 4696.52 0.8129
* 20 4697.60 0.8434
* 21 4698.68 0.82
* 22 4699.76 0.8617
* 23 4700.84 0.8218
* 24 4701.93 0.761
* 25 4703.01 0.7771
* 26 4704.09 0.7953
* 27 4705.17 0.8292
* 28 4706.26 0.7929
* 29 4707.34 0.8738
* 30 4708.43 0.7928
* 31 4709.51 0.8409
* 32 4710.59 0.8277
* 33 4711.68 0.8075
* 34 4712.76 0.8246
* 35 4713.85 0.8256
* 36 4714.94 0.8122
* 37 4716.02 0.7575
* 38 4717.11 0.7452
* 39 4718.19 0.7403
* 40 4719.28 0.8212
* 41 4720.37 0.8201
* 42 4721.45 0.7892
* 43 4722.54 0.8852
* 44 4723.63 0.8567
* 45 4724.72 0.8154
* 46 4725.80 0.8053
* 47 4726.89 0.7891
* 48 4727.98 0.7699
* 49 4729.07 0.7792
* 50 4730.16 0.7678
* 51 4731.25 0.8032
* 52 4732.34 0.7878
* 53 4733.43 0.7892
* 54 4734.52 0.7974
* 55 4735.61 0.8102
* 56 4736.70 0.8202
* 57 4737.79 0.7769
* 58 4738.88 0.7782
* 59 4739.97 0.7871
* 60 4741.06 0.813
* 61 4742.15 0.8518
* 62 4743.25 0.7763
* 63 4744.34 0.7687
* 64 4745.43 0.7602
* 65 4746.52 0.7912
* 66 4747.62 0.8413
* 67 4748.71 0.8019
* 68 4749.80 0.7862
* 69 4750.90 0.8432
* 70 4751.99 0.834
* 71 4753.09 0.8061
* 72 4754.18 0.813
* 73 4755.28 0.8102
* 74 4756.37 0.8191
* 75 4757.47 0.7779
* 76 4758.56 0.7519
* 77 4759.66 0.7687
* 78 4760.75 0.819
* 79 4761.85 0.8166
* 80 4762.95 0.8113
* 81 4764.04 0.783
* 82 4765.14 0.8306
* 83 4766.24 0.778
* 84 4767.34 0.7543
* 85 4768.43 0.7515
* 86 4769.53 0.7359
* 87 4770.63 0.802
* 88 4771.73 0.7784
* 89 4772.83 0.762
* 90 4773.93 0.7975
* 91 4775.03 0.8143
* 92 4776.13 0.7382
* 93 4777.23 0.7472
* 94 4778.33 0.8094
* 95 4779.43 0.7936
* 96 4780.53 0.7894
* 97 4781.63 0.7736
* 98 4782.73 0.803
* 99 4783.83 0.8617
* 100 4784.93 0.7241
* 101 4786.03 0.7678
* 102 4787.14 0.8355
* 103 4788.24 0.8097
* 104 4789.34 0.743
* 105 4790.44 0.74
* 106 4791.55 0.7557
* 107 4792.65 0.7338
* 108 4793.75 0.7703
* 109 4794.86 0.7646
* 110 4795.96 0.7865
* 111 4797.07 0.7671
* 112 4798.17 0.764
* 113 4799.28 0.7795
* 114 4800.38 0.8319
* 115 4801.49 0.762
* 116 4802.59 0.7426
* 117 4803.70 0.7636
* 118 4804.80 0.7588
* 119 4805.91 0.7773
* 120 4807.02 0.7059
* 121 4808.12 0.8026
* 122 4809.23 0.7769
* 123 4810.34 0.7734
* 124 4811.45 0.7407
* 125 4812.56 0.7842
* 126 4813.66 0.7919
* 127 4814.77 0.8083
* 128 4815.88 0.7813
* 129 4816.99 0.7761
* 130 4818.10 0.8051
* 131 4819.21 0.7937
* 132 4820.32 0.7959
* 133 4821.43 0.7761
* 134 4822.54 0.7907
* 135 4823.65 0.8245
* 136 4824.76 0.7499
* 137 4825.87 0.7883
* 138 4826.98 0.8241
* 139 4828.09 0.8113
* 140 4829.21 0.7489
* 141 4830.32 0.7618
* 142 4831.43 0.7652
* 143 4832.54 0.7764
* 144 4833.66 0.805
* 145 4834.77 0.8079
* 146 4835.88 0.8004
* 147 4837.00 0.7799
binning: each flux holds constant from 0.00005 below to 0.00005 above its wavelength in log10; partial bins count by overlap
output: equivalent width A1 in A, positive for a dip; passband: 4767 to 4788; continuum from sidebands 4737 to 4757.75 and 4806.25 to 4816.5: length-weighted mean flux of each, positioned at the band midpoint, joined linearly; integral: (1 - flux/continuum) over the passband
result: 0.2 A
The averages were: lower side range 0.802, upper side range 0.774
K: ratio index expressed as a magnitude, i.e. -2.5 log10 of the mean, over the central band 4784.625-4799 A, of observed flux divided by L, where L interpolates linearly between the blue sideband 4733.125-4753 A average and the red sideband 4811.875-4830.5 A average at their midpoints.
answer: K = 0.04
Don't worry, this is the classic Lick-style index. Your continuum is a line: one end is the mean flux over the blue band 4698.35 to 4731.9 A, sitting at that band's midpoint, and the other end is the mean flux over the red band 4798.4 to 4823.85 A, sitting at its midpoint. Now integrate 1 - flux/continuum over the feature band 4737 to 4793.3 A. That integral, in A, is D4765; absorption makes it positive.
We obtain 0.3 A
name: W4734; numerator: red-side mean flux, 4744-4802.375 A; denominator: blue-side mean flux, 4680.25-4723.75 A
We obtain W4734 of 0.97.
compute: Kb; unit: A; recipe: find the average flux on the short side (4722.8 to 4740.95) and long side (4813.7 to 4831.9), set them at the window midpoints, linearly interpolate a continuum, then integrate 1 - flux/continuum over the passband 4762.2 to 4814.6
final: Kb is 1.0 A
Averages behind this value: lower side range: 0.798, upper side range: 0.788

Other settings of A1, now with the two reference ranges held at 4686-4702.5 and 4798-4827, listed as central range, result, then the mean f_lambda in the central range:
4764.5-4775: 0.2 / 0.778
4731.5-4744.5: 0.1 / 0.797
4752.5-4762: 0.0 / 0.797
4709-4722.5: 0.1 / 0.804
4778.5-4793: 0.1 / 0.781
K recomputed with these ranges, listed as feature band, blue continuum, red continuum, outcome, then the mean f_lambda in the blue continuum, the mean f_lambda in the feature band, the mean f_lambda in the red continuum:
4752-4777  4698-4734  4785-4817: -0.002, 0.806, 0.788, 0.771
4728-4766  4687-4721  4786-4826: -0.003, 0.811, 0.799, 0.776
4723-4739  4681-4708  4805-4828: 0.011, 0.815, 0.797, 0.784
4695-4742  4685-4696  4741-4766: 0.010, 0.823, 0.806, 0.803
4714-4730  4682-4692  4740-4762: 0.012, 0.816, 0.799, 0.802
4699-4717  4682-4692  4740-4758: 0.002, 0.816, 0.811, 0.805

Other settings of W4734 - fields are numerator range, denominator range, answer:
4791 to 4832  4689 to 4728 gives 0.96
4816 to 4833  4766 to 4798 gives 1.01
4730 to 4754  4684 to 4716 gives 0.98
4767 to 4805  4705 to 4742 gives 0.96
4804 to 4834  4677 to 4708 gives 0.96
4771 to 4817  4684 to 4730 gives 0.95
